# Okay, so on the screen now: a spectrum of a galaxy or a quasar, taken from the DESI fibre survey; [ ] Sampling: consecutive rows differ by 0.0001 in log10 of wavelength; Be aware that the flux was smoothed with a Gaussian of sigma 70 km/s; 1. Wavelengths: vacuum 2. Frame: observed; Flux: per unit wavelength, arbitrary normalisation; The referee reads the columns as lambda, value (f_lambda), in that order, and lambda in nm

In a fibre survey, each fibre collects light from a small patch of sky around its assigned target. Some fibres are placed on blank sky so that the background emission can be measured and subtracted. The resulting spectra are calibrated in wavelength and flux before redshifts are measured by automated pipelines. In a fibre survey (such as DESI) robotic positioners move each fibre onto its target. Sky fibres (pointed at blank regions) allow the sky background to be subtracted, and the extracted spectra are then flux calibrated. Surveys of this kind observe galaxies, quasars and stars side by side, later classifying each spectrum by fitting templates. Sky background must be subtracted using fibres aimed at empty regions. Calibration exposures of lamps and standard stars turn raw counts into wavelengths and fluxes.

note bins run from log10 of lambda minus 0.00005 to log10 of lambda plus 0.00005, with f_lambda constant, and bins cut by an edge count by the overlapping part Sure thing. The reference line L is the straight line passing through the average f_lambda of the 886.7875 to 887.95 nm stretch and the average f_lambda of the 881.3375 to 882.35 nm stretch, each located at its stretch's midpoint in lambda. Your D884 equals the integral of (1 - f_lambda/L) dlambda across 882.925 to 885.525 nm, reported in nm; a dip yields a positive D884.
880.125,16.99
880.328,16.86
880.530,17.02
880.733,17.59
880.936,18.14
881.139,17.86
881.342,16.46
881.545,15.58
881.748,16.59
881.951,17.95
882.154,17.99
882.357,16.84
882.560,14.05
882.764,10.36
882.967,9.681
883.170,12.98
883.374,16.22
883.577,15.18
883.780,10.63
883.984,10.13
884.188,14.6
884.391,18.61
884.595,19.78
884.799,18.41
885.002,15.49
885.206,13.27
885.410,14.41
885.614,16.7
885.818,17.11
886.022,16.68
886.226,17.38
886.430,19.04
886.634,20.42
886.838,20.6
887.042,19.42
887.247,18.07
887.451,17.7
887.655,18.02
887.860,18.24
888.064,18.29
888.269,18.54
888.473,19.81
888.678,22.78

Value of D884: 0.439 nm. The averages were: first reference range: 17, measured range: 14.7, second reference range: 18.6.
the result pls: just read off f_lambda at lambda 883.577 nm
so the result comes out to 15.18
